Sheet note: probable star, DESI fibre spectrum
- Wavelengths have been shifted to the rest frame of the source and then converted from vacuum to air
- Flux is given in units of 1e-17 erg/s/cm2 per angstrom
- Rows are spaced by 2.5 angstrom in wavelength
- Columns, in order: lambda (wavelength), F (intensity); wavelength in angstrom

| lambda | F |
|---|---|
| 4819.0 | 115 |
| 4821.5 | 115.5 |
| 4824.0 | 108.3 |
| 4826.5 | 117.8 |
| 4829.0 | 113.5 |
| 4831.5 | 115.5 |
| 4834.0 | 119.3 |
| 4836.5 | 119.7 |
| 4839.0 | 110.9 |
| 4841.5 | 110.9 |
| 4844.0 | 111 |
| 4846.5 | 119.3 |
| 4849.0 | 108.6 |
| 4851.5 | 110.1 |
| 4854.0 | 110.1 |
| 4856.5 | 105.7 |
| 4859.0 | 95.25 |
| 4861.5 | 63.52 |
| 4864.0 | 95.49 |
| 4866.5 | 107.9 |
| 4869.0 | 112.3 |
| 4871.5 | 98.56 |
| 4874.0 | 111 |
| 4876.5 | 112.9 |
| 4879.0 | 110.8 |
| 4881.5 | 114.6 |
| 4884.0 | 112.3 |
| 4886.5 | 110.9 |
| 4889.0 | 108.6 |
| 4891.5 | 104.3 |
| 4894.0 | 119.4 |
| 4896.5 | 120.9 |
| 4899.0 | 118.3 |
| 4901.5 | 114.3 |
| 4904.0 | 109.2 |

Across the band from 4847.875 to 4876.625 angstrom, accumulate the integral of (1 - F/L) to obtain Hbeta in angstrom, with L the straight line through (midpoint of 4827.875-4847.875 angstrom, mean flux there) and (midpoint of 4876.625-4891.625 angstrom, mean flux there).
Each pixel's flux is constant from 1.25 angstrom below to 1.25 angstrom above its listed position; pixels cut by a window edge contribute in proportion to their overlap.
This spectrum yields 2.7 angstrom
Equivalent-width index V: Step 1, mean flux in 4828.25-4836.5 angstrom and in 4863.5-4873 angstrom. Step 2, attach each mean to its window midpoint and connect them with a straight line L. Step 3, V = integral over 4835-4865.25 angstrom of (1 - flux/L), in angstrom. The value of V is 1.6 angstrom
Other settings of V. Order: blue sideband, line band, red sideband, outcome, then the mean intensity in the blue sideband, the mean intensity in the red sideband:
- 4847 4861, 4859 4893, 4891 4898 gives 1.9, 104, 116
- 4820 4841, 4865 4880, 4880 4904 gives 0.7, 115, 113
